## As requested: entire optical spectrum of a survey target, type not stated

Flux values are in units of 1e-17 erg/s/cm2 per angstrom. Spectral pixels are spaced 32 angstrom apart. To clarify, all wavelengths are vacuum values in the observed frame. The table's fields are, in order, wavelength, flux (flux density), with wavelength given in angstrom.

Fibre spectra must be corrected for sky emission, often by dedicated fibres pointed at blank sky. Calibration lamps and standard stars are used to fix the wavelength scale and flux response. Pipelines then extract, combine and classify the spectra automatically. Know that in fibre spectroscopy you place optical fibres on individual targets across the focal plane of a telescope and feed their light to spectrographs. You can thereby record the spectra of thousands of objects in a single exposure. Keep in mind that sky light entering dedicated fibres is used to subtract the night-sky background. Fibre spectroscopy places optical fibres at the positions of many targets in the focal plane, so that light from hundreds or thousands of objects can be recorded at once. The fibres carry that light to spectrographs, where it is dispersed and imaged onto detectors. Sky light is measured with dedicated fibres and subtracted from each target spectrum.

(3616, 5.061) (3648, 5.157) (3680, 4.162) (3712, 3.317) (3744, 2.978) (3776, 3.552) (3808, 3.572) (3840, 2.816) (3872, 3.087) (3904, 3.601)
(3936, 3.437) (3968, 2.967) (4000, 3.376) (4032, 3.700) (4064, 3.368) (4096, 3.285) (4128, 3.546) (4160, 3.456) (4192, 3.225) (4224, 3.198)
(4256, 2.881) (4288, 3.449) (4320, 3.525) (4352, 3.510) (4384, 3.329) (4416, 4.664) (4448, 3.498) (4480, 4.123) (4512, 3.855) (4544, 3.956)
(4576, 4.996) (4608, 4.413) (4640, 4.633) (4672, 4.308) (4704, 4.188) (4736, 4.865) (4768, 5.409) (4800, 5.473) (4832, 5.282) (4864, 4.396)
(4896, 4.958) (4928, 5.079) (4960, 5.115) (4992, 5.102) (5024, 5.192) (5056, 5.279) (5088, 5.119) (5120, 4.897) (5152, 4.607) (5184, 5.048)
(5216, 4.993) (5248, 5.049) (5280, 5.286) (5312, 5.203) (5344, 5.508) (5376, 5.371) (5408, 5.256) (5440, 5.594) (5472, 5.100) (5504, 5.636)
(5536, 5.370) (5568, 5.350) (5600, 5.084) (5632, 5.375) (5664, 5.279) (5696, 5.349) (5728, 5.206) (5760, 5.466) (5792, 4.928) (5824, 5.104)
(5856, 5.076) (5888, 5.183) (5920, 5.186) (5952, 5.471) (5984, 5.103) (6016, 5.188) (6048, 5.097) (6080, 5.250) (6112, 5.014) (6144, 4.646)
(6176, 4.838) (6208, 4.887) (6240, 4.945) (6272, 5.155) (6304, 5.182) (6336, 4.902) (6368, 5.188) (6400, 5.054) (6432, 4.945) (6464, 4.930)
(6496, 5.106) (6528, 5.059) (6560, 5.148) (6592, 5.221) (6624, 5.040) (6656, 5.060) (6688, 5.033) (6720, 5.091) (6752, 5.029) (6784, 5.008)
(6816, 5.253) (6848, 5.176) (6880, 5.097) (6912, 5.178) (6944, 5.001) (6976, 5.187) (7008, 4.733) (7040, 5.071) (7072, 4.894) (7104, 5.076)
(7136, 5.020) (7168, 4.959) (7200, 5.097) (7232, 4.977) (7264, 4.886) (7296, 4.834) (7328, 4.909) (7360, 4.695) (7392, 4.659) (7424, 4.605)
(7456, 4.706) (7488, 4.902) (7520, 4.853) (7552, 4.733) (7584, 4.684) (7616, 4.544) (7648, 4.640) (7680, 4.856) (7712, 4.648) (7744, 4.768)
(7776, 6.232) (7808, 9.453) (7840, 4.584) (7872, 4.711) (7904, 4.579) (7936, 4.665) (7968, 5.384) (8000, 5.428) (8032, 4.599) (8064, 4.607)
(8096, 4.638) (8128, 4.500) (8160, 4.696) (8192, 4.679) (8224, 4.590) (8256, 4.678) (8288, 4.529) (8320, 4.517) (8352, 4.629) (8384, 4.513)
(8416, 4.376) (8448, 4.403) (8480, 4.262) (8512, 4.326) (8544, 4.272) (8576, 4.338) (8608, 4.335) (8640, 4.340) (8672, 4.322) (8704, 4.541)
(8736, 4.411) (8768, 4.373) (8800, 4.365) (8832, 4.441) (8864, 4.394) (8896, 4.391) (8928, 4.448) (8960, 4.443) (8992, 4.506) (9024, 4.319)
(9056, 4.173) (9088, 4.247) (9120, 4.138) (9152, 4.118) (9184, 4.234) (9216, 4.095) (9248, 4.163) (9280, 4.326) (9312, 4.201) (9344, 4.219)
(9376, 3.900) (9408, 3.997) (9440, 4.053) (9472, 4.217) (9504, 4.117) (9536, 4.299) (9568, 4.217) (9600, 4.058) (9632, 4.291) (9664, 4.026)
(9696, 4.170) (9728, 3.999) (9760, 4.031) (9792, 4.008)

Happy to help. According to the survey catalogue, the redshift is 0.19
